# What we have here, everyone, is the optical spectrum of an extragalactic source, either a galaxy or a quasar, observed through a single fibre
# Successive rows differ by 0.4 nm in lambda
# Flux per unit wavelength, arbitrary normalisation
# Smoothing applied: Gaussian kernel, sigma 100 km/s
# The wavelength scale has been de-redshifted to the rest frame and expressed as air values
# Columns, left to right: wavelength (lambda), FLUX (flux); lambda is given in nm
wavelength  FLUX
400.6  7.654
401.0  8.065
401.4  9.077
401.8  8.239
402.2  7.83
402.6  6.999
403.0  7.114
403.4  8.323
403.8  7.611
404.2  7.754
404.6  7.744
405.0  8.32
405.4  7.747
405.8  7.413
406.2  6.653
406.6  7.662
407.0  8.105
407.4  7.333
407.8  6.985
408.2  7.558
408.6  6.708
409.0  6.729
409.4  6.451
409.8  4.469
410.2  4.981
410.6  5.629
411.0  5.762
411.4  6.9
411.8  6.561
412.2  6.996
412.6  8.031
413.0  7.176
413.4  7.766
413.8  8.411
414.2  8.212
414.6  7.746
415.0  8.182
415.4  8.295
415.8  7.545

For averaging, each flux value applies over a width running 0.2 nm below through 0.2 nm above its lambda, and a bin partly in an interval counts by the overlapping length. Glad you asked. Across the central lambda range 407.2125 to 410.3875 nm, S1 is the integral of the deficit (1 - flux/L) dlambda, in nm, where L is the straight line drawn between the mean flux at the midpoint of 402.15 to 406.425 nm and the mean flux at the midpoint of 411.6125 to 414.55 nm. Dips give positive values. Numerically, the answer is 0.50 nm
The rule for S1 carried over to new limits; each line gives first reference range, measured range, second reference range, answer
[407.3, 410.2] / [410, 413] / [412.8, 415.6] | 0.33 nm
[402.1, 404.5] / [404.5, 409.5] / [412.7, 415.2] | 0.23 nm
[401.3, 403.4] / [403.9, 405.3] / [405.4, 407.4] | -0.05 nm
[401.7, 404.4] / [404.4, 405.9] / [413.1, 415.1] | -0.02 nm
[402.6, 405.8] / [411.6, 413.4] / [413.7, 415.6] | 0.18 nm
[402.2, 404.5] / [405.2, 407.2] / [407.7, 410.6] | -0.18 nm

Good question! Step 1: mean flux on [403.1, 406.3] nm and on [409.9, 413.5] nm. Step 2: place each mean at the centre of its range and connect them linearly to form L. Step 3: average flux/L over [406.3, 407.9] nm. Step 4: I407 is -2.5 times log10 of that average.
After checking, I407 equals -0.03 mag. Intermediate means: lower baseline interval 7.71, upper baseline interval 6.55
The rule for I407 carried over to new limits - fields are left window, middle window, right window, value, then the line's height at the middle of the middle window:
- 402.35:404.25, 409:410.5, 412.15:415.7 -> 0.371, 7.76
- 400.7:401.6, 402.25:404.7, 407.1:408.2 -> 0.063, 8.06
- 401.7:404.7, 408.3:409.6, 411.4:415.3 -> 0.146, 7.67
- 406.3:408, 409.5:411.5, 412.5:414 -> 0.356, 7.67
